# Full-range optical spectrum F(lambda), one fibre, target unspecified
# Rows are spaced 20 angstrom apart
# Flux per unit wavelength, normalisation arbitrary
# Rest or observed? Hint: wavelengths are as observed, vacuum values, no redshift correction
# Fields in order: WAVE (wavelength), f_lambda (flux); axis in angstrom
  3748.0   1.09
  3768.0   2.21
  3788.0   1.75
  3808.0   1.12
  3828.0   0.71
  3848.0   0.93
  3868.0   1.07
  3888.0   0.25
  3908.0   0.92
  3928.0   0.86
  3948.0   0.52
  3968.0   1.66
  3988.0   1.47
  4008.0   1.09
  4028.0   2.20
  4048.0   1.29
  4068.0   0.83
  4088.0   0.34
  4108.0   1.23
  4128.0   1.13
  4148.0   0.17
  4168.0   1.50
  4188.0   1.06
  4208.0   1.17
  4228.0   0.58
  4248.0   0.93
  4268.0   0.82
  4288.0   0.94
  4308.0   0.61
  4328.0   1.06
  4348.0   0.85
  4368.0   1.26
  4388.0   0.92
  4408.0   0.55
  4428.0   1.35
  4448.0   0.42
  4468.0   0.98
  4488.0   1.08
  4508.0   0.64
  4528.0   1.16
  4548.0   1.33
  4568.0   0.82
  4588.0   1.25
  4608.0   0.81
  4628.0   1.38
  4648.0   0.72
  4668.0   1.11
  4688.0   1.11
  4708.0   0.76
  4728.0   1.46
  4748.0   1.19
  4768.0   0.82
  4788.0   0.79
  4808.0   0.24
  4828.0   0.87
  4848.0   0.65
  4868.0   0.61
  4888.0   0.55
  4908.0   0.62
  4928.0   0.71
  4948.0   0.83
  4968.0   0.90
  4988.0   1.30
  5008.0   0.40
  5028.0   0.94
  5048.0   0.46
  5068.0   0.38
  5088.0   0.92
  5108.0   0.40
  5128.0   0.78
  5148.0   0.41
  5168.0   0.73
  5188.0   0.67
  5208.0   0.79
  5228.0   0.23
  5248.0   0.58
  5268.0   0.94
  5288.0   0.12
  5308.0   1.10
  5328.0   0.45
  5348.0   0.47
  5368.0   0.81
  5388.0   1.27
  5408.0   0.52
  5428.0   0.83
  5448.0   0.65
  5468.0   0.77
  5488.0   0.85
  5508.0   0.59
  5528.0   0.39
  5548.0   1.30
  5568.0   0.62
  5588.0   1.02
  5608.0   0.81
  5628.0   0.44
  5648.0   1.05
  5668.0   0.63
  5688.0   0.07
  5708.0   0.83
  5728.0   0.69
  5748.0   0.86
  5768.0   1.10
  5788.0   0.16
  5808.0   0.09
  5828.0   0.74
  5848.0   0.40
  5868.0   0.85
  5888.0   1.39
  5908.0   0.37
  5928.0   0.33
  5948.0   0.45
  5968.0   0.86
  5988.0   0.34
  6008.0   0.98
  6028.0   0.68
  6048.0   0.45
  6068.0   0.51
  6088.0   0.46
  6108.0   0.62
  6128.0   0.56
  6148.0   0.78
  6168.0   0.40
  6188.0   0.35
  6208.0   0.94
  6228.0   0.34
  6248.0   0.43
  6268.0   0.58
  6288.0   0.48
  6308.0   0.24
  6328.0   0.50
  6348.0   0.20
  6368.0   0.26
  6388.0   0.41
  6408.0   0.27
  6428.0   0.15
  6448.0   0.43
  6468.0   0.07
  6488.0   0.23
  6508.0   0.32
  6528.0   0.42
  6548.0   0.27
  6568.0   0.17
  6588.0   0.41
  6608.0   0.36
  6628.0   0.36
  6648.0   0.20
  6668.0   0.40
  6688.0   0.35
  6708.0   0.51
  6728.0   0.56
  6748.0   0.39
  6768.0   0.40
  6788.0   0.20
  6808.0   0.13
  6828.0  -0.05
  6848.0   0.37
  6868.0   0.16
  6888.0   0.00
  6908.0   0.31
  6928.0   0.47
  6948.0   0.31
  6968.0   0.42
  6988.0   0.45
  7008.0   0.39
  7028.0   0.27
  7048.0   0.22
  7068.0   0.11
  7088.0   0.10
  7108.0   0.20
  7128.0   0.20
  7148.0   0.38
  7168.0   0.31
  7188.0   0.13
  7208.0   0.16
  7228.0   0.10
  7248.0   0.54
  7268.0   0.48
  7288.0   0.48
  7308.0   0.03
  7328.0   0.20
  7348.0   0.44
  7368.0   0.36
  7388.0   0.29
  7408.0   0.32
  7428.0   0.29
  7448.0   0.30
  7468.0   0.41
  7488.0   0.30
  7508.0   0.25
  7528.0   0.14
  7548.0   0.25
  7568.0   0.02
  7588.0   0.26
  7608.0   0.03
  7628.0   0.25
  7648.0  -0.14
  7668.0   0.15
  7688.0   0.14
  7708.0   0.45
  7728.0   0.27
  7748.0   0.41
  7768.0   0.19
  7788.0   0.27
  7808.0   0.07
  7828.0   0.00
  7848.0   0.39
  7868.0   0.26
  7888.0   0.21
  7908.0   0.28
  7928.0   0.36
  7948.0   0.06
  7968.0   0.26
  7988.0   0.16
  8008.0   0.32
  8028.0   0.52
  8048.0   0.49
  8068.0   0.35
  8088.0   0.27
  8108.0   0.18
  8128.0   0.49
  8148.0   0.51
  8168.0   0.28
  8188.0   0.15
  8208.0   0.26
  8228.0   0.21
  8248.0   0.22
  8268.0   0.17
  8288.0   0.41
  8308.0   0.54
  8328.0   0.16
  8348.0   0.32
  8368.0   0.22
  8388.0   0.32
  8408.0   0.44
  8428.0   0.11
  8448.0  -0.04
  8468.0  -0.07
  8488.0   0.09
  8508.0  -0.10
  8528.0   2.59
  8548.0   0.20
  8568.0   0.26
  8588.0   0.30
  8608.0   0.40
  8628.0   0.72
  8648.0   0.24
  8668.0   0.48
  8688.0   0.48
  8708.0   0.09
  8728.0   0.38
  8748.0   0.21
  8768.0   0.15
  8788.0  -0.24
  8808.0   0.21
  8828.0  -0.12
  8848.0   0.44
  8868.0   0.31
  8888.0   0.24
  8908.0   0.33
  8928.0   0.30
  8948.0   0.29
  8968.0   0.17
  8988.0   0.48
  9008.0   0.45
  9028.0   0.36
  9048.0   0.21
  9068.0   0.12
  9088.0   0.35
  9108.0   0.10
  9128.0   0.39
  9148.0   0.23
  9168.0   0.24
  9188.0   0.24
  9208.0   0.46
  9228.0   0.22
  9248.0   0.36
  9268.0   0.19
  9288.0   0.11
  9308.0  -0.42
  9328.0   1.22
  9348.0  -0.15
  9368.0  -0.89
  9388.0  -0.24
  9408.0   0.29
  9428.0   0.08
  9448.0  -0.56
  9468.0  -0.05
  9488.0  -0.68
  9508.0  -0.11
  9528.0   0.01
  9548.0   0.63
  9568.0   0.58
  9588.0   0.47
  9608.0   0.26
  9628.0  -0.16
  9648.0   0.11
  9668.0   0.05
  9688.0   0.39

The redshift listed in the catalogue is 1.29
